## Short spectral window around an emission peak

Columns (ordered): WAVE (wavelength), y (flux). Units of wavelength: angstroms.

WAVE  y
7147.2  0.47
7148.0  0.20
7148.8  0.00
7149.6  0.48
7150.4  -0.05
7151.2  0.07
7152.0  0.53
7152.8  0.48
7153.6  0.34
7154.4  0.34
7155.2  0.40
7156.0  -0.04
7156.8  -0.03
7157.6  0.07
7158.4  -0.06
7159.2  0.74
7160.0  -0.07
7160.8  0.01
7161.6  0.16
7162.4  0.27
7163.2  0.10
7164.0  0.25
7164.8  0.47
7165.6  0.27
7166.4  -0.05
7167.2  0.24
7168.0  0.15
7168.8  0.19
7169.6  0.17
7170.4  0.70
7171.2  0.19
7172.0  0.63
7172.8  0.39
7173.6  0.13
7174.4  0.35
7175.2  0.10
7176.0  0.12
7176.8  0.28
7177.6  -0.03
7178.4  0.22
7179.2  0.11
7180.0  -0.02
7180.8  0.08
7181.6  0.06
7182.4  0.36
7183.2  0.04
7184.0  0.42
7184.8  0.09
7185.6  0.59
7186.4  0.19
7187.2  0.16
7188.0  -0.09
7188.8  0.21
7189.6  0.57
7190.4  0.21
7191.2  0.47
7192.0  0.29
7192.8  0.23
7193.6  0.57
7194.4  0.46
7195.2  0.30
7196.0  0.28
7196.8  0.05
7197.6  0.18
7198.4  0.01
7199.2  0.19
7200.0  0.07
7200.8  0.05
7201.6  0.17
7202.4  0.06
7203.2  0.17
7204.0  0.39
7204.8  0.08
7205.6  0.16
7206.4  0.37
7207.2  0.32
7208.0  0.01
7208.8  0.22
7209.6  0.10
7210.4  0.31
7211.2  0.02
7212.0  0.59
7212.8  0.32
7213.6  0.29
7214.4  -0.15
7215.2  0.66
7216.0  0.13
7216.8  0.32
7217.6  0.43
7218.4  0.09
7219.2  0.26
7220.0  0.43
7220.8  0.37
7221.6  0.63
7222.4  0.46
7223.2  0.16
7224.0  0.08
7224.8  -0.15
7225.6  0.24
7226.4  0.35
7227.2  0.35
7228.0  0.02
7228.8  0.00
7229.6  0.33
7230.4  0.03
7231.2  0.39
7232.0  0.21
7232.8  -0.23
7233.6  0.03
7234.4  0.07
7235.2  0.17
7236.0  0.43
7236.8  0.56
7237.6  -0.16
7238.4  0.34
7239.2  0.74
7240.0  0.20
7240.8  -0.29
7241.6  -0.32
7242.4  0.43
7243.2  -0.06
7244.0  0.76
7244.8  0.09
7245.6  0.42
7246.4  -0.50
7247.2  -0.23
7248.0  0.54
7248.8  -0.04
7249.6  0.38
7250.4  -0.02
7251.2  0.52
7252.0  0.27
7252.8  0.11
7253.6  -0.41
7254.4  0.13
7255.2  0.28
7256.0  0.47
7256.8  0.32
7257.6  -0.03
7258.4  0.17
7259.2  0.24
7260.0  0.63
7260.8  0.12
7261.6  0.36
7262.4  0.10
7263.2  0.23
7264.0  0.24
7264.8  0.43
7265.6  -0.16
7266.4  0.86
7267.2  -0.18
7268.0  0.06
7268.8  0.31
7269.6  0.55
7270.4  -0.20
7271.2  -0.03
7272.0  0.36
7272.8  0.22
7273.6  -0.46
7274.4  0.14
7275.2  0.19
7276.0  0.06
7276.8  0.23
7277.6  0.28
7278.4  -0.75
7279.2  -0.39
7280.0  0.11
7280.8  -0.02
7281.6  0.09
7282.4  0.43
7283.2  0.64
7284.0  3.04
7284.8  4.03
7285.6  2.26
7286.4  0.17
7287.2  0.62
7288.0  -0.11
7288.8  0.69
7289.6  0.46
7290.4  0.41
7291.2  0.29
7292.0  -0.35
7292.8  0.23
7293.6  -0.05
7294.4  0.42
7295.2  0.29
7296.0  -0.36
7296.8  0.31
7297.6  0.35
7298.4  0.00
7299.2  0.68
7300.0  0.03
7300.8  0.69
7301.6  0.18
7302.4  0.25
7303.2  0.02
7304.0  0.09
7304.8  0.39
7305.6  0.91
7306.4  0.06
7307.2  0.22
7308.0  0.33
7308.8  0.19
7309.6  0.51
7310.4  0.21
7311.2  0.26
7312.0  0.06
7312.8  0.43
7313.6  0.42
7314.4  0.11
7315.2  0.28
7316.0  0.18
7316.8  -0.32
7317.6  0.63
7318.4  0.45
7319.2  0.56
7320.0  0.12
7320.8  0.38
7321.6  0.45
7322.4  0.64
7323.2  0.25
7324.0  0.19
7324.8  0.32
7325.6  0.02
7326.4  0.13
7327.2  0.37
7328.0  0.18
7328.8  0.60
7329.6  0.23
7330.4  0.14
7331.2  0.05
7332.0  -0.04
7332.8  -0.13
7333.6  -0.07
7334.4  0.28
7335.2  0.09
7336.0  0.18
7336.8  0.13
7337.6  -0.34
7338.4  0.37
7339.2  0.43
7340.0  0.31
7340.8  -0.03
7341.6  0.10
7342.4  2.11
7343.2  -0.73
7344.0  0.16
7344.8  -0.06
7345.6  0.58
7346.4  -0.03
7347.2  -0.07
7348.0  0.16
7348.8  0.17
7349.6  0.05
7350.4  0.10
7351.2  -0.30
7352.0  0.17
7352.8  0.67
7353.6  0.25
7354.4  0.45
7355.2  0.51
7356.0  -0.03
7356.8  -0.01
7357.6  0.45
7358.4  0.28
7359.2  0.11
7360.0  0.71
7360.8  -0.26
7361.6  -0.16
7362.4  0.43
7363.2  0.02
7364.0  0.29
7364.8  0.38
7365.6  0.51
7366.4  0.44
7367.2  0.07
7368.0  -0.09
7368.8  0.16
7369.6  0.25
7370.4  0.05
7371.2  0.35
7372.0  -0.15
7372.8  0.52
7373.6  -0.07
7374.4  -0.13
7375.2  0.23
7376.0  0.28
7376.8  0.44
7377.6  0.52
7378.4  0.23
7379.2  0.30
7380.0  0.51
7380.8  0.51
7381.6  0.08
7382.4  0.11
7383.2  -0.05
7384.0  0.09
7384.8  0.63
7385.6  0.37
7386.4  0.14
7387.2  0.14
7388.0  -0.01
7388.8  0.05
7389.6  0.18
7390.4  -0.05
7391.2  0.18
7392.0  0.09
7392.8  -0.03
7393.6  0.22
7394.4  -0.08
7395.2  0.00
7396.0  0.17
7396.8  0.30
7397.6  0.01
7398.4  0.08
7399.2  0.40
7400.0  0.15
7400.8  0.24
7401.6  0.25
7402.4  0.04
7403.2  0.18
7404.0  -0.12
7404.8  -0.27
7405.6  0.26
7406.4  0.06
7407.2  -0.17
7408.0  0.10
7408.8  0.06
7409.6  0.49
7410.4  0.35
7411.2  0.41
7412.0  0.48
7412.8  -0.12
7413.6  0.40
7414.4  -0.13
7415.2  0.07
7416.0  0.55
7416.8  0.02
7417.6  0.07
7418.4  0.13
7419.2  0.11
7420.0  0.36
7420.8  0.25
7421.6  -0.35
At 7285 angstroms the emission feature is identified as Halpha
